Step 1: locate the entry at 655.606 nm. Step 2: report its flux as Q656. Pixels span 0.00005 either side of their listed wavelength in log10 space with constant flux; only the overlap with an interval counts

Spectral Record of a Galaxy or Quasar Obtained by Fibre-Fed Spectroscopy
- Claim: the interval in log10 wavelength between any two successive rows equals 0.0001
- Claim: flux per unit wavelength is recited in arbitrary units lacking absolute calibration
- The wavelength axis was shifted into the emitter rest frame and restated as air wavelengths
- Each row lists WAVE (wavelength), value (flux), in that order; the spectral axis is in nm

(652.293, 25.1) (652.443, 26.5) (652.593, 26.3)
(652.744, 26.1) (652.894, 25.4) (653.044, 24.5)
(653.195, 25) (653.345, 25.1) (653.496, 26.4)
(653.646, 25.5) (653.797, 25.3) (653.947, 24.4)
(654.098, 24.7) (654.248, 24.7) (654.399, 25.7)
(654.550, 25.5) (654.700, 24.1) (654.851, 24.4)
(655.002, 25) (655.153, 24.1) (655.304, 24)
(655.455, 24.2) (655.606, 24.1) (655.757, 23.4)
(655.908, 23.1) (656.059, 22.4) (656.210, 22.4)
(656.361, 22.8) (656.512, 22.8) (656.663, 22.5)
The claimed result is 24.1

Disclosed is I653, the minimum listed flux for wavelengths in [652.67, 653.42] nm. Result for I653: 24.5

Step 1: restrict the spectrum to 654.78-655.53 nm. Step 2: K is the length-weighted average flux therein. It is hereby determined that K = 24.3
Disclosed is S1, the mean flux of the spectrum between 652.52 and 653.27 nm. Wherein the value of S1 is 25.4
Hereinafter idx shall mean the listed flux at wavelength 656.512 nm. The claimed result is 22.8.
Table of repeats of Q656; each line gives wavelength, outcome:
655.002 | 25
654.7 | 24.1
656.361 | 22.8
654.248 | 24.7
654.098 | 24.7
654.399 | 25.7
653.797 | 25.3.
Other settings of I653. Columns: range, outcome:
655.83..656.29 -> 22.4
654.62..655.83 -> 23.4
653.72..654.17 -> 24.4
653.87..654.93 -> 24.1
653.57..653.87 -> 25.3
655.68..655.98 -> 23.1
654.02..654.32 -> 24.7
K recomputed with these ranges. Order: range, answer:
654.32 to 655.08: 24.9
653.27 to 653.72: 25.7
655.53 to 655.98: 23.5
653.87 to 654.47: 24.9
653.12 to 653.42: 25.1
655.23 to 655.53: 24.1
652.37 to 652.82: 26.3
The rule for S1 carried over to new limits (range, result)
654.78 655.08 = 24.7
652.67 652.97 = 25.8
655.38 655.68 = 24.1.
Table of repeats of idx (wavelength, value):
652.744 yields 26.1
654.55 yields 25.5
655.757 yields 23.4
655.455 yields 24.2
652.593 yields 26.3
